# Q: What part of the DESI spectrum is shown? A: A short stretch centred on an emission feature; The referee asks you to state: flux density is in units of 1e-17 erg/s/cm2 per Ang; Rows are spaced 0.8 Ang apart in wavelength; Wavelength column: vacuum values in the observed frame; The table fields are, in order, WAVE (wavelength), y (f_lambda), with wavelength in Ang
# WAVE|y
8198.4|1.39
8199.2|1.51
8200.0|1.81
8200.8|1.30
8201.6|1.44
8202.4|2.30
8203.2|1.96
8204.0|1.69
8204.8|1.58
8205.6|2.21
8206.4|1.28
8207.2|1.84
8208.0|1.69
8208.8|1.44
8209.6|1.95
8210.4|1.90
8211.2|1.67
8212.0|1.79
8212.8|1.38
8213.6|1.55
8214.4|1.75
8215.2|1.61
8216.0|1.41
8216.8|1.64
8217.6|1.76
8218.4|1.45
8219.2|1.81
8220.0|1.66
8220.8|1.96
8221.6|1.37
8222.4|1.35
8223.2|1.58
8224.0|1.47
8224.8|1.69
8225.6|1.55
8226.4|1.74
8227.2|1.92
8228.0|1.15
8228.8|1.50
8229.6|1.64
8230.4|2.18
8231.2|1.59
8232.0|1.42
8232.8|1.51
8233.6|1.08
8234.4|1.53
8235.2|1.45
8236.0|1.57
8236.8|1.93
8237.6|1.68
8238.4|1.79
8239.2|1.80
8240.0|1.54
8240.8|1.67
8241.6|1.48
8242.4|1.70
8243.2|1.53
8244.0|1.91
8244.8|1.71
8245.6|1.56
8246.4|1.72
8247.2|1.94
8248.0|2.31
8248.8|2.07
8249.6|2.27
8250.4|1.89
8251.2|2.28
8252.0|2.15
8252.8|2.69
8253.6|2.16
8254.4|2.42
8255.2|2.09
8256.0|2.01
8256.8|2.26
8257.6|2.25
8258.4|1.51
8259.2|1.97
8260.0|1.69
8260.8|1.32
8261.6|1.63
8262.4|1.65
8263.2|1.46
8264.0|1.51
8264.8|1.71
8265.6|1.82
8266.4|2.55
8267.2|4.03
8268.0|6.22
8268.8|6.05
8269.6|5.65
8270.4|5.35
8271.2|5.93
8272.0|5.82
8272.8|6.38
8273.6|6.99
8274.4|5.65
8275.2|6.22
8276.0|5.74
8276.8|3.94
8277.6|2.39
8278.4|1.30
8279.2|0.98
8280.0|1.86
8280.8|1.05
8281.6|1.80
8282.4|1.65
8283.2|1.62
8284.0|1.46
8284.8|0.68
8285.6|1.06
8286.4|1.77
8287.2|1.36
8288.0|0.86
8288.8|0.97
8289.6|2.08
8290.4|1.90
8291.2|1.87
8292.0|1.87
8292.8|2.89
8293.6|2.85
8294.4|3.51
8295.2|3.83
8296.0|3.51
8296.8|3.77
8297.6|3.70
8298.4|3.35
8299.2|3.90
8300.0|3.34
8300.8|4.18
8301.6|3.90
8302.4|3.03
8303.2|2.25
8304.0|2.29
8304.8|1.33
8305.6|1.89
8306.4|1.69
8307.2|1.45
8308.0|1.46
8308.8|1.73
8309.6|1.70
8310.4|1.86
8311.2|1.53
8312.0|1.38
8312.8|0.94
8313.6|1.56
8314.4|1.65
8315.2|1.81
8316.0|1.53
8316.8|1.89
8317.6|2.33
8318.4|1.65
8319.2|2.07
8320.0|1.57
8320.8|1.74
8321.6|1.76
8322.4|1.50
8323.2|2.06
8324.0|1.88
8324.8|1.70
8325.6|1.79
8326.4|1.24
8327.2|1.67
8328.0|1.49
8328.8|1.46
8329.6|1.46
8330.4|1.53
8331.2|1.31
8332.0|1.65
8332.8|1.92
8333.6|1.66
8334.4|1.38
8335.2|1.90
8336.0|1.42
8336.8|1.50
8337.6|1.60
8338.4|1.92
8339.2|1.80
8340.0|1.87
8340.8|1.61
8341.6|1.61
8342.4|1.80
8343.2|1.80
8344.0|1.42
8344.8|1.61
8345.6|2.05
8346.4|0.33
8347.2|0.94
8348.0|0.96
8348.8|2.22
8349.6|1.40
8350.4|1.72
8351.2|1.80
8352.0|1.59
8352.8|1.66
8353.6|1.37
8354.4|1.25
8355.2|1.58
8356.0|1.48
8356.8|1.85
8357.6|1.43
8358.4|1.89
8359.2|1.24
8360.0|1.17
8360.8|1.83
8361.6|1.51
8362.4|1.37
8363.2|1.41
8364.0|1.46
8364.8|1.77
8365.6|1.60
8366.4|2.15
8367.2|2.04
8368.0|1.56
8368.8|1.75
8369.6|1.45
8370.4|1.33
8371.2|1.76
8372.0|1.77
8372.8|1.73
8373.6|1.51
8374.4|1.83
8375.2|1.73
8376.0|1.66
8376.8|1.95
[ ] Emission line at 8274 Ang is H-alpha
